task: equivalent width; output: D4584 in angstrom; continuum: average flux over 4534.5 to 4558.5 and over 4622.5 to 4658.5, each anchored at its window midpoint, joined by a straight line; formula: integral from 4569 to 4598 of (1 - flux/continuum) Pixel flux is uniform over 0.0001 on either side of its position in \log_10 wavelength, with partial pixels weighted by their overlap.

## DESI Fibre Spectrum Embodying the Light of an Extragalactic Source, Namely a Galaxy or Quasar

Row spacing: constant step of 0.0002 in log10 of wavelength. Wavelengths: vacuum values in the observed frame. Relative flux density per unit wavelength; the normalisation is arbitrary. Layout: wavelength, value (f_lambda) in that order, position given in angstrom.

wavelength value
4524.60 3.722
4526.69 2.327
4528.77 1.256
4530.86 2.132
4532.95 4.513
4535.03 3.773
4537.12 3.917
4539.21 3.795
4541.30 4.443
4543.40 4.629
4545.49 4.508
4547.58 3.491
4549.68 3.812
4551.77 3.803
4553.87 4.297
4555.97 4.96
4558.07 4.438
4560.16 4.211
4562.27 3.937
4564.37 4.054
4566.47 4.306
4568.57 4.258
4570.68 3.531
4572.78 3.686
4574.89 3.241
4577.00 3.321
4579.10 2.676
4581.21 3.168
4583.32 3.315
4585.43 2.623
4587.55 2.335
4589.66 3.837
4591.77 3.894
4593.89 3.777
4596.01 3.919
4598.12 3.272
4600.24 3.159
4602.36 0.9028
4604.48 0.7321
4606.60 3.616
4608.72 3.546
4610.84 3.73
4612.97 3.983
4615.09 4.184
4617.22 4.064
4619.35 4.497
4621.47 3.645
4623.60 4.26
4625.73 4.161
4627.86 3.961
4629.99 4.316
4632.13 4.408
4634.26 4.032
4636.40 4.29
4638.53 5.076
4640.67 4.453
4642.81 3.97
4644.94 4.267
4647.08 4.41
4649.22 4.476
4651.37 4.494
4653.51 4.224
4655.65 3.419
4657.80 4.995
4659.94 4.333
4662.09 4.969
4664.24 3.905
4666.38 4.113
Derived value 5.93 angstrom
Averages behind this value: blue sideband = 4.16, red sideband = 4.3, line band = 3.35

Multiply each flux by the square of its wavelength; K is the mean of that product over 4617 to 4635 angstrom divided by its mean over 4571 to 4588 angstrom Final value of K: 1.37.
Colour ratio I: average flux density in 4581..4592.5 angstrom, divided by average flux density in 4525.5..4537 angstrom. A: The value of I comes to 1.1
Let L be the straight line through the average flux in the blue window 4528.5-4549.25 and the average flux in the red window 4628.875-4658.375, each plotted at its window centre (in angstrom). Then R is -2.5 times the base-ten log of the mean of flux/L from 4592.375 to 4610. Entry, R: 0.37 mag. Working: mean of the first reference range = 3.74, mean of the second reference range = 4.33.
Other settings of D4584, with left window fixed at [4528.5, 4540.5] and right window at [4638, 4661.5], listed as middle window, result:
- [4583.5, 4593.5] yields 1.62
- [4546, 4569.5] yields -3.72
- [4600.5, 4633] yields 4.10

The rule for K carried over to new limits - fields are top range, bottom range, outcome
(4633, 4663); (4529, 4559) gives 1.16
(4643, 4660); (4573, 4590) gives 1.45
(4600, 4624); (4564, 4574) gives 0.86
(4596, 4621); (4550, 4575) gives 0.82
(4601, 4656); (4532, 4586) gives 1.04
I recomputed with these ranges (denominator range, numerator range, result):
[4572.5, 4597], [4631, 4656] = 1.31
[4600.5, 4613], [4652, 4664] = 1.63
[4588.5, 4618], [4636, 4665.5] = 1.32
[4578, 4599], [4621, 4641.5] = 1.30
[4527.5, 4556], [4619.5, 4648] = 1.13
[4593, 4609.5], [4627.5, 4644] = 1.52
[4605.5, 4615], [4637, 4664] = 1.17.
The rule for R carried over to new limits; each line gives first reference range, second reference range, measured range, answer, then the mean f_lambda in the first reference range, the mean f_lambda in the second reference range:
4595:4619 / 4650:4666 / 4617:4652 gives -0.126 mag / 3.23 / 4.33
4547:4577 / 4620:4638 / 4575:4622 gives 0.240 mag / 3.98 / 4.17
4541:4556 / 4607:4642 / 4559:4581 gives 0.129 mag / 4.18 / 4.15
